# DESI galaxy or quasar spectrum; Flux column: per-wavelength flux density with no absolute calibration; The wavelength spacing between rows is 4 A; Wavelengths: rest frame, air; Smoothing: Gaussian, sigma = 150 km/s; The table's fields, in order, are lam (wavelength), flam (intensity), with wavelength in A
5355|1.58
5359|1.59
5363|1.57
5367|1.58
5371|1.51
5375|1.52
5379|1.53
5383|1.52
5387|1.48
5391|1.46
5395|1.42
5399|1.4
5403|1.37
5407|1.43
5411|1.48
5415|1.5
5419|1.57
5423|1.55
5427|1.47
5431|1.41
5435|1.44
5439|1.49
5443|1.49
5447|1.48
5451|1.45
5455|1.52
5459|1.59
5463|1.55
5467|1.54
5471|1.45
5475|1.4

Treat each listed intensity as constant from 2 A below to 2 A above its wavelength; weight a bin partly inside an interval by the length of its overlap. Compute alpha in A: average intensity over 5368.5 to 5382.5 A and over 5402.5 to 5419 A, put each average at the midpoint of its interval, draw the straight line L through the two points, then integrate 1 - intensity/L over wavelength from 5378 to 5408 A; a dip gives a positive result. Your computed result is 0.9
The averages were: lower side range 1.52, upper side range 1.47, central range 1.45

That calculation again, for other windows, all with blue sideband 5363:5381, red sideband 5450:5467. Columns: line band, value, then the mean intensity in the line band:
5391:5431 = 1.93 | 1.46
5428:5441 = 0.73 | 1.45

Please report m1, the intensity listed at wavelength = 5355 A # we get 1.58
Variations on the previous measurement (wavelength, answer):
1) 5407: 1.43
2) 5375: 1.52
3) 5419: 1.57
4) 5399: 1.4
